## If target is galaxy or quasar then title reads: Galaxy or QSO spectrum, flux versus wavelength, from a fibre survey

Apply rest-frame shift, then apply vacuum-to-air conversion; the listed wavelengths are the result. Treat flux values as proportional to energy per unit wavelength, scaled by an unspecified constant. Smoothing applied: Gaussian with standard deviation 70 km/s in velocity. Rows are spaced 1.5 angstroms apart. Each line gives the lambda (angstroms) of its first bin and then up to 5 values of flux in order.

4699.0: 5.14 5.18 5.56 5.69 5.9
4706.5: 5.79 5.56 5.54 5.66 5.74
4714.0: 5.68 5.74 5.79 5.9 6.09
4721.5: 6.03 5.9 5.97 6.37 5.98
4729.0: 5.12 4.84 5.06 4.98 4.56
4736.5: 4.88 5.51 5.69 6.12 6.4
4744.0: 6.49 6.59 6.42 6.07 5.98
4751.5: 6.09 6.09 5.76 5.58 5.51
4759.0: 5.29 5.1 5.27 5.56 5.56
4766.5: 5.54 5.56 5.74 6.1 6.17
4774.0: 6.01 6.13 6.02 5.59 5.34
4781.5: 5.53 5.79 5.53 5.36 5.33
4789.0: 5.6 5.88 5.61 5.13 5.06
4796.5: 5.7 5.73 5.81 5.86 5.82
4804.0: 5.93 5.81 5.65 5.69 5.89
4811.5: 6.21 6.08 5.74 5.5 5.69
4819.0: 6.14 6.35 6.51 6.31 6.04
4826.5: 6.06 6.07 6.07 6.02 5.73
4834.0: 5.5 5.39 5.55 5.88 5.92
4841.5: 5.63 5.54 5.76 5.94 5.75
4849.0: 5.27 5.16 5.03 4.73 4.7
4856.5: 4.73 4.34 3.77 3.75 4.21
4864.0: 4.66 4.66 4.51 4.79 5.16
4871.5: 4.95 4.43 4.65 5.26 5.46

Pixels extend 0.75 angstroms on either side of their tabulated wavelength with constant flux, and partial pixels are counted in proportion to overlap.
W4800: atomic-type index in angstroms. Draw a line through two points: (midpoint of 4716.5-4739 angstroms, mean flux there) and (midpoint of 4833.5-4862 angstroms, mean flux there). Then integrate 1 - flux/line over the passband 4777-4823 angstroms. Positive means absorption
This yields -3.71 angstroms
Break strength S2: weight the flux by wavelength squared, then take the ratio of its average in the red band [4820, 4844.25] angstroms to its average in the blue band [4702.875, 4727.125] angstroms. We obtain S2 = 1.1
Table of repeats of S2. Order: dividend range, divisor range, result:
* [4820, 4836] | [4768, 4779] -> 1.03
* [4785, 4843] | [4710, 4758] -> 1.04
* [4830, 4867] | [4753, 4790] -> 0.94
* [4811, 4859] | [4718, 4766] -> 1.03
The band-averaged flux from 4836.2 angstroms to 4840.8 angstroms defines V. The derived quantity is 5.78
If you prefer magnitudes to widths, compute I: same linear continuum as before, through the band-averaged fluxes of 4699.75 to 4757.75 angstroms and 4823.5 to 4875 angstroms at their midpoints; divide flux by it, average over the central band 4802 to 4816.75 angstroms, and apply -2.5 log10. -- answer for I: -0.09 mag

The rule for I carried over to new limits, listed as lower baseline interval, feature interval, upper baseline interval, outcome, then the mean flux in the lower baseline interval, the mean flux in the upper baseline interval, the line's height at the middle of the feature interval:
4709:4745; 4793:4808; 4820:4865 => -0.03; 5.68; 5.4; 5.5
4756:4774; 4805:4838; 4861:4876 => -0.16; 5.6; 4.65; 5.08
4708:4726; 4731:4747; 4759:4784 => 0.02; 5.83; 5.67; 5.77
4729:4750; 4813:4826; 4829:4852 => -0.07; 5.65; 5.65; 5.65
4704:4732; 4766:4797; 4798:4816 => 0.03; 5.74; 5.84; 5.81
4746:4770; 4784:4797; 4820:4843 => 0.07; 5.7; 5.92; 5.8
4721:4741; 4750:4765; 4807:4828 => 0.01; 5.47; 6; 5.63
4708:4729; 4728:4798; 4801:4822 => 0.04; 5.84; 5.91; 5.87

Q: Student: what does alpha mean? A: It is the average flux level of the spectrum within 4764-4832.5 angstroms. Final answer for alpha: 5.8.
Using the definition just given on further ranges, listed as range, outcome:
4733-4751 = 5.82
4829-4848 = 5.74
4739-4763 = 5.9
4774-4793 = 5.65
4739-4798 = 5.75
